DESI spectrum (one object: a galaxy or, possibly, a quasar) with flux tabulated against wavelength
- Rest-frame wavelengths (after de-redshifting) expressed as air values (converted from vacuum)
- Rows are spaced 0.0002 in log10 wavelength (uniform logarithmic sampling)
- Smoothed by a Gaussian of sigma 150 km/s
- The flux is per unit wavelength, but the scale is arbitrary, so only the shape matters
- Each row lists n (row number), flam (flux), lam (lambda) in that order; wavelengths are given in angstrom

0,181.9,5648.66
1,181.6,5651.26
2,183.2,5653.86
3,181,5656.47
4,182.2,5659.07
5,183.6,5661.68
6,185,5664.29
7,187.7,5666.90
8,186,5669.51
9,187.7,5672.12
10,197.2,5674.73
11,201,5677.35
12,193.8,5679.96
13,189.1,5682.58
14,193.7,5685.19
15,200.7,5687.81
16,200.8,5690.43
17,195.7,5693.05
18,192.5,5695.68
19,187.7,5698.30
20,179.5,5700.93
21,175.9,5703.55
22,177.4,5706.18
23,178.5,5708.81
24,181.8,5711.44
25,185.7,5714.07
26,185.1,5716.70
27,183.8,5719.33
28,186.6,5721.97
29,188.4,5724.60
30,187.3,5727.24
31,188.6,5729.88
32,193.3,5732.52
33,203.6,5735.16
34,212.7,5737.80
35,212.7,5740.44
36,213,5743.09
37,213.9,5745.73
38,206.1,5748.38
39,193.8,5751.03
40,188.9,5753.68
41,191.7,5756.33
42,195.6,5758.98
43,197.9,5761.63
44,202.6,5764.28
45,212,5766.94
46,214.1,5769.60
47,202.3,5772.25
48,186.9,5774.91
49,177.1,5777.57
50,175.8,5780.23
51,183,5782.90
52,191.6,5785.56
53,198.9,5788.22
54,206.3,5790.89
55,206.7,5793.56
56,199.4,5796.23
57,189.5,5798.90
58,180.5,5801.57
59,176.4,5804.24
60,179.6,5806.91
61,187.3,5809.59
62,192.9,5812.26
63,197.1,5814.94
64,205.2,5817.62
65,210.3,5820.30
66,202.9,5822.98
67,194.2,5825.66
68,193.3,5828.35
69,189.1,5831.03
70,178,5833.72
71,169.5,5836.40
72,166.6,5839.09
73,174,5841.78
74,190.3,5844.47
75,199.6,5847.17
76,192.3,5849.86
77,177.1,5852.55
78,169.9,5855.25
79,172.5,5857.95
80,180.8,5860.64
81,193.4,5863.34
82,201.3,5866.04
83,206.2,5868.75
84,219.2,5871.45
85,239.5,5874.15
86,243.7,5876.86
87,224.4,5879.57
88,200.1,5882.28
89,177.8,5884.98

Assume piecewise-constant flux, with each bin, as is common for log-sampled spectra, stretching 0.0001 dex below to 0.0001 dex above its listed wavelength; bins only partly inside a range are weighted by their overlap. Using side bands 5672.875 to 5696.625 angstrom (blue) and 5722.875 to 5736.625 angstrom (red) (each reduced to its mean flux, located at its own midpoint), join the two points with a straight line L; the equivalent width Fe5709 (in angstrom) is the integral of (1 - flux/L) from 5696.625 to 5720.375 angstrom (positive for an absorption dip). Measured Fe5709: 1.5 angstrom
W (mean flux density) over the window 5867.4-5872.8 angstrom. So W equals 213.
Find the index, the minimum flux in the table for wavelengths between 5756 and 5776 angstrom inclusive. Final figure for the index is 186.9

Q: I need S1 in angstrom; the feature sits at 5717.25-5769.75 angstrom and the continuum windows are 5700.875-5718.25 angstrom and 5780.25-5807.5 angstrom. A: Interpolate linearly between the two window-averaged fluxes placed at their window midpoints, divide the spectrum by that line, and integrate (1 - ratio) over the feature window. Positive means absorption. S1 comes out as -4.0 angstrom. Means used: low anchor 181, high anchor 191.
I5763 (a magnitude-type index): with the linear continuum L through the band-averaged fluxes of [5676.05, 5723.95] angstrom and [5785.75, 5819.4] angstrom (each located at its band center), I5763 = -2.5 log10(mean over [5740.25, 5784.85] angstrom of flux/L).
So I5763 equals -0.034 mag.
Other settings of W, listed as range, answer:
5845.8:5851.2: 196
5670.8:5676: 193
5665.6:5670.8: 187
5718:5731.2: 187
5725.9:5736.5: 193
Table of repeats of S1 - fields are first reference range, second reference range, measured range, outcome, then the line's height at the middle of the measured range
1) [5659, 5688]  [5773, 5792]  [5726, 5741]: -0.8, 190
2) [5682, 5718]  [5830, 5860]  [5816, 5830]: -1.5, 181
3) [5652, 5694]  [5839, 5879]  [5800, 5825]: 0.3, 195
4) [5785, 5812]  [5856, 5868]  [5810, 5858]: 0.3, 189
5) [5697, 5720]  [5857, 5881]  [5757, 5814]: 0.5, 195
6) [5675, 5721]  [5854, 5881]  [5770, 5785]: 0.7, 196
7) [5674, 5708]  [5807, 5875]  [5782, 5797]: -0.5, 191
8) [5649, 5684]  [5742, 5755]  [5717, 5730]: 0.8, 198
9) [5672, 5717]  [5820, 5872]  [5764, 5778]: -0.9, 189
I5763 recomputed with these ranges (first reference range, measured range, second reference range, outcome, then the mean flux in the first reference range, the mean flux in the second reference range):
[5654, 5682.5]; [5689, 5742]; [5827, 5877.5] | -0.005 mag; 188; 192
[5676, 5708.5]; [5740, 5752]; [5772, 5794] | -0.094 mag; 190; 191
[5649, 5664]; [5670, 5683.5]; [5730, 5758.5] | -0.037 mag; 182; 202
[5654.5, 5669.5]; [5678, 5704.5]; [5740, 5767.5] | -0.010 mag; 184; 202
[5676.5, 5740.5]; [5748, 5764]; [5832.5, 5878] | -0.025 mag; 191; 192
